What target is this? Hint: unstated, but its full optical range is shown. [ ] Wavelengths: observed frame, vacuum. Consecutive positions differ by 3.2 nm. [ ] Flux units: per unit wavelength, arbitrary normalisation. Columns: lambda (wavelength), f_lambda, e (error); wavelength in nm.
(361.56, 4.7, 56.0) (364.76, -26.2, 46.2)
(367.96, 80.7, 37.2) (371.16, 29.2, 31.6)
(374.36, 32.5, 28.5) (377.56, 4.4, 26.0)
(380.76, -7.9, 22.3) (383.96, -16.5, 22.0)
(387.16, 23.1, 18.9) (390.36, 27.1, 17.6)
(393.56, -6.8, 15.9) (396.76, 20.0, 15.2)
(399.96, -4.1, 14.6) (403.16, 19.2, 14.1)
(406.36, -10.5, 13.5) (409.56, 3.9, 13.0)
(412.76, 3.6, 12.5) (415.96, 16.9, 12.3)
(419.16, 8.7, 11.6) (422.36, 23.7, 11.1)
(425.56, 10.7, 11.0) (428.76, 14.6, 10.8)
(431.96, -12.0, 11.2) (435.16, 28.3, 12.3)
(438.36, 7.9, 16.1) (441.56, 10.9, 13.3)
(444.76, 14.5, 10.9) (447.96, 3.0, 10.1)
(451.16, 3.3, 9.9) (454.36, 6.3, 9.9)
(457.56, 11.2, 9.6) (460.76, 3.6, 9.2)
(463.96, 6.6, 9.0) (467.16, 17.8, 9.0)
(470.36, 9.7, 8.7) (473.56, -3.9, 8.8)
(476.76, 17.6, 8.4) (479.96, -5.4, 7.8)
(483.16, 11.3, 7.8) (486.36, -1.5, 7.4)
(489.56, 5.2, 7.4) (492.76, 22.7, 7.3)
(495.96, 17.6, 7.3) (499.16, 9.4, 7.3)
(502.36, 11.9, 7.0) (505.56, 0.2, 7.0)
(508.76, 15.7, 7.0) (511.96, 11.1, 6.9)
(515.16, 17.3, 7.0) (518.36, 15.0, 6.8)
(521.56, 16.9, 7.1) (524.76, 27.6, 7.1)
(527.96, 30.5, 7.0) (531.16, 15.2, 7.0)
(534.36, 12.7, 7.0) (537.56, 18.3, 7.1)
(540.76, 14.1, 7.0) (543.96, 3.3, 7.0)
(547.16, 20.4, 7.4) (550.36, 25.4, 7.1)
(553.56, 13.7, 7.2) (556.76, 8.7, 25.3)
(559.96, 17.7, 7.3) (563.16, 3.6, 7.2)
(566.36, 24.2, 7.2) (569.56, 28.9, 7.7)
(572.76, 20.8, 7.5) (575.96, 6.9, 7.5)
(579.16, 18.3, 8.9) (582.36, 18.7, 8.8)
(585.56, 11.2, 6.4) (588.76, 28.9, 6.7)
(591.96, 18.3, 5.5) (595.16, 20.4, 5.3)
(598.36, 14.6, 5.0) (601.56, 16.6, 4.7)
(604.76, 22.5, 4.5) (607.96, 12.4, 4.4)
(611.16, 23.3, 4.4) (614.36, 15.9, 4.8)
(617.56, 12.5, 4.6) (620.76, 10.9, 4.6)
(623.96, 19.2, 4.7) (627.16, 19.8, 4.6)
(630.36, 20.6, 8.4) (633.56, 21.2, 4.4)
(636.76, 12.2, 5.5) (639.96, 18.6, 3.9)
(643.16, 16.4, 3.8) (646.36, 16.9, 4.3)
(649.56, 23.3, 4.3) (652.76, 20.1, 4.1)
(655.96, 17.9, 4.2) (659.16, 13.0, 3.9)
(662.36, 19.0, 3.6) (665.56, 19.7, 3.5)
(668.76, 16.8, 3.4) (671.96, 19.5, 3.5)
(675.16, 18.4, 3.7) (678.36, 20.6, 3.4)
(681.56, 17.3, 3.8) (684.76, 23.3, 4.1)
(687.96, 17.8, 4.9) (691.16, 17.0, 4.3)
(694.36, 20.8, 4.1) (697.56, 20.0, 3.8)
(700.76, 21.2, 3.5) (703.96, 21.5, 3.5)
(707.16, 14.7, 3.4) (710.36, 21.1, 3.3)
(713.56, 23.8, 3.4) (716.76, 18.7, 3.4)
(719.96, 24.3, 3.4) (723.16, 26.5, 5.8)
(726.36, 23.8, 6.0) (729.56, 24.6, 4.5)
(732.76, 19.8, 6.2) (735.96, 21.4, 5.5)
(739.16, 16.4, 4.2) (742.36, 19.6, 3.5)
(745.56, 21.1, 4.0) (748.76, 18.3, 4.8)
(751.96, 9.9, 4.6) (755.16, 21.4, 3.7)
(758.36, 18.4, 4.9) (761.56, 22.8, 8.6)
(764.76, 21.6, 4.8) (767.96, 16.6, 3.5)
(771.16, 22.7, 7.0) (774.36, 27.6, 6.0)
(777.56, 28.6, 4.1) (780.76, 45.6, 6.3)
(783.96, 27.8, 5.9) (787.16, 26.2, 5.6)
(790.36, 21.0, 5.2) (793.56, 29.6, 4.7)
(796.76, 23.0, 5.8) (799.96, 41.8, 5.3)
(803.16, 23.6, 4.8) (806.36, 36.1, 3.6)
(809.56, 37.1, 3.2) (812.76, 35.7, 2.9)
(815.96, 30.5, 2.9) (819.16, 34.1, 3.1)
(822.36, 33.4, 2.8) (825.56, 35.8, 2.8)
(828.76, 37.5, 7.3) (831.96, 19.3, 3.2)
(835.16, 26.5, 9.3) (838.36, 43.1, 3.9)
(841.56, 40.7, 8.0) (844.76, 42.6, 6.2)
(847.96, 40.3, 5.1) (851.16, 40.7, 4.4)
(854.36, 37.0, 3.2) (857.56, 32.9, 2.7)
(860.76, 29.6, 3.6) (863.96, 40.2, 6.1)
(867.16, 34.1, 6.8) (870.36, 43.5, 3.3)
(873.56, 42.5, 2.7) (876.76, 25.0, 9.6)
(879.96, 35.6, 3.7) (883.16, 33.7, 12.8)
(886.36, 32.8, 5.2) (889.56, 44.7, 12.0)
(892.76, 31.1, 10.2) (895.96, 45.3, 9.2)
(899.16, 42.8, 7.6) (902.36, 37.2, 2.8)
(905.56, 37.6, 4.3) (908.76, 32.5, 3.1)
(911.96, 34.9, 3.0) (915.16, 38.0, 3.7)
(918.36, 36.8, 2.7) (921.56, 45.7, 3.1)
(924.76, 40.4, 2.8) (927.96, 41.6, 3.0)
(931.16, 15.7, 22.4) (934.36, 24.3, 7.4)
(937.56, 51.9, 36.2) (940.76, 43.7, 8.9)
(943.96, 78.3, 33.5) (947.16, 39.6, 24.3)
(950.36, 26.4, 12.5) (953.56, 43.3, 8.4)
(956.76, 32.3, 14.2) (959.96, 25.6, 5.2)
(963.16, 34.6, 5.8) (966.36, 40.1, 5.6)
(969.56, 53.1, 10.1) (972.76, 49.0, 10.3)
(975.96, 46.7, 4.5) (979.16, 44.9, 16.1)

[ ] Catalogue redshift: 1.094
